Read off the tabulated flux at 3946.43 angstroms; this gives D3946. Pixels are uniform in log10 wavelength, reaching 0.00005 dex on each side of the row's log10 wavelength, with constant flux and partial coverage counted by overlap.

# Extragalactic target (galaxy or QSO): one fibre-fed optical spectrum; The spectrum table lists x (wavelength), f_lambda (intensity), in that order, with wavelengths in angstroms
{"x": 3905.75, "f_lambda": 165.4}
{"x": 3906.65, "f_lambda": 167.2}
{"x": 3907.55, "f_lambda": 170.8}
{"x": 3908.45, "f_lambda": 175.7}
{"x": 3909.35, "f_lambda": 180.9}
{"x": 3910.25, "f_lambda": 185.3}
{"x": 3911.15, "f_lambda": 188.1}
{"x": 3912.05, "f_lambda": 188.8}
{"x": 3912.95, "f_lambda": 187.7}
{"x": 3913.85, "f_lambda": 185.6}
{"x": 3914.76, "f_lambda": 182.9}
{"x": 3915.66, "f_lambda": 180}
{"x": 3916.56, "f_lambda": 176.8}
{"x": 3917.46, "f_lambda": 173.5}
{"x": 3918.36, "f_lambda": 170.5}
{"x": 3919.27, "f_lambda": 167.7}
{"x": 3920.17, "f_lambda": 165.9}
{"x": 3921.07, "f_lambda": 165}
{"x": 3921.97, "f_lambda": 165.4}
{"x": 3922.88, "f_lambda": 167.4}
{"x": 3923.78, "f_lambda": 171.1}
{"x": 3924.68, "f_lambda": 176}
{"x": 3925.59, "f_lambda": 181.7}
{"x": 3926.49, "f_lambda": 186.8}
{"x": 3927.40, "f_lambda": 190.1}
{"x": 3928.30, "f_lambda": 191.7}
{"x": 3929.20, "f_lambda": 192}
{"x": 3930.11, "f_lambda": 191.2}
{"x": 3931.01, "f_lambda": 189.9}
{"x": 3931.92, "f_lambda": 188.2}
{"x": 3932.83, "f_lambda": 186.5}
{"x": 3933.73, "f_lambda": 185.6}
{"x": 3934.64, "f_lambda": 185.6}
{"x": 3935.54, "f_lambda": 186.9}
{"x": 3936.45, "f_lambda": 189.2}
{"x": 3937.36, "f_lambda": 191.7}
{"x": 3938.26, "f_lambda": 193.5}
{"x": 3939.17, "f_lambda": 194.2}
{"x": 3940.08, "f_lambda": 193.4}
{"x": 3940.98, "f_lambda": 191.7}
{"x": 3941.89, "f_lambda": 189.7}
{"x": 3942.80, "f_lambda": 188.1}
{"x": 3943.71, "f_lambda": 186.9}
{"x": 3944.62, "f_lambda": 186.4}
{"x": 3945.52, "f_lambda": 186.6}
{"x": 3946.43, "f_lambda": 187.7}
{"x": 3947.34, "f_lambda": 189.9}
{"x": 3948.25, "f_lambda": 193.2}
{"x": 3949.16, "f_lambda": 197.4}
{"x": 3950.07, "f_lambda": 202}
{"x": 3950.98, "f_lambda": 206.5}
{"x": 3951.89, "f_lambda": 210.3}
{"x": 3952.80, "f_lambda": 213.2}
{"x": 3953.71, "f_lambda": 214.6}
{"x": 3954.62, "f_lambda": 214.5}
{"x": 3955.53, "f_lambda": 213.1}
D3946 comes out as 187.7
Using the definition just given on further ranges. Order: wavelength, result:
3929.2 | 192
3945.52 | 186.6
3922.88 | 167.4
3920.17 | 165.9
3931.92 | 188.2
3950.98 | 206.5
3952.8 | 213.2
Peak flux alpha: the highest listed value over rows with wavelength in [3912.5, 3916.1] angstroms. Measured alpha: 187.7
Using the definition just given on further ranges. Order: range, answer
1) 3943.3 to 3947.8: 189.9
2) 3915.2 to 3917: 180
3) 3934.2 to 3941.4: 194.2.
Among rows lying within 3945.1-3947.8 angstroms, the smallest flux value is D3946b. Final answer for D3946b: 186.6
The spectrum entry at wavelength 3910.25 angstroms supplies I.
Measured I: 185.3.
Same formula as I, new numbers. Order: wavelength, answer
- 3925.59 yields 181.7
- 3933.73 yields 185.6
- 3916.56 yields 176.8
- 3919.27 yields 167.7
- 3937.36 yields 191.7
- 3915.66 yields 180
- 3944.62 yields 186.4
